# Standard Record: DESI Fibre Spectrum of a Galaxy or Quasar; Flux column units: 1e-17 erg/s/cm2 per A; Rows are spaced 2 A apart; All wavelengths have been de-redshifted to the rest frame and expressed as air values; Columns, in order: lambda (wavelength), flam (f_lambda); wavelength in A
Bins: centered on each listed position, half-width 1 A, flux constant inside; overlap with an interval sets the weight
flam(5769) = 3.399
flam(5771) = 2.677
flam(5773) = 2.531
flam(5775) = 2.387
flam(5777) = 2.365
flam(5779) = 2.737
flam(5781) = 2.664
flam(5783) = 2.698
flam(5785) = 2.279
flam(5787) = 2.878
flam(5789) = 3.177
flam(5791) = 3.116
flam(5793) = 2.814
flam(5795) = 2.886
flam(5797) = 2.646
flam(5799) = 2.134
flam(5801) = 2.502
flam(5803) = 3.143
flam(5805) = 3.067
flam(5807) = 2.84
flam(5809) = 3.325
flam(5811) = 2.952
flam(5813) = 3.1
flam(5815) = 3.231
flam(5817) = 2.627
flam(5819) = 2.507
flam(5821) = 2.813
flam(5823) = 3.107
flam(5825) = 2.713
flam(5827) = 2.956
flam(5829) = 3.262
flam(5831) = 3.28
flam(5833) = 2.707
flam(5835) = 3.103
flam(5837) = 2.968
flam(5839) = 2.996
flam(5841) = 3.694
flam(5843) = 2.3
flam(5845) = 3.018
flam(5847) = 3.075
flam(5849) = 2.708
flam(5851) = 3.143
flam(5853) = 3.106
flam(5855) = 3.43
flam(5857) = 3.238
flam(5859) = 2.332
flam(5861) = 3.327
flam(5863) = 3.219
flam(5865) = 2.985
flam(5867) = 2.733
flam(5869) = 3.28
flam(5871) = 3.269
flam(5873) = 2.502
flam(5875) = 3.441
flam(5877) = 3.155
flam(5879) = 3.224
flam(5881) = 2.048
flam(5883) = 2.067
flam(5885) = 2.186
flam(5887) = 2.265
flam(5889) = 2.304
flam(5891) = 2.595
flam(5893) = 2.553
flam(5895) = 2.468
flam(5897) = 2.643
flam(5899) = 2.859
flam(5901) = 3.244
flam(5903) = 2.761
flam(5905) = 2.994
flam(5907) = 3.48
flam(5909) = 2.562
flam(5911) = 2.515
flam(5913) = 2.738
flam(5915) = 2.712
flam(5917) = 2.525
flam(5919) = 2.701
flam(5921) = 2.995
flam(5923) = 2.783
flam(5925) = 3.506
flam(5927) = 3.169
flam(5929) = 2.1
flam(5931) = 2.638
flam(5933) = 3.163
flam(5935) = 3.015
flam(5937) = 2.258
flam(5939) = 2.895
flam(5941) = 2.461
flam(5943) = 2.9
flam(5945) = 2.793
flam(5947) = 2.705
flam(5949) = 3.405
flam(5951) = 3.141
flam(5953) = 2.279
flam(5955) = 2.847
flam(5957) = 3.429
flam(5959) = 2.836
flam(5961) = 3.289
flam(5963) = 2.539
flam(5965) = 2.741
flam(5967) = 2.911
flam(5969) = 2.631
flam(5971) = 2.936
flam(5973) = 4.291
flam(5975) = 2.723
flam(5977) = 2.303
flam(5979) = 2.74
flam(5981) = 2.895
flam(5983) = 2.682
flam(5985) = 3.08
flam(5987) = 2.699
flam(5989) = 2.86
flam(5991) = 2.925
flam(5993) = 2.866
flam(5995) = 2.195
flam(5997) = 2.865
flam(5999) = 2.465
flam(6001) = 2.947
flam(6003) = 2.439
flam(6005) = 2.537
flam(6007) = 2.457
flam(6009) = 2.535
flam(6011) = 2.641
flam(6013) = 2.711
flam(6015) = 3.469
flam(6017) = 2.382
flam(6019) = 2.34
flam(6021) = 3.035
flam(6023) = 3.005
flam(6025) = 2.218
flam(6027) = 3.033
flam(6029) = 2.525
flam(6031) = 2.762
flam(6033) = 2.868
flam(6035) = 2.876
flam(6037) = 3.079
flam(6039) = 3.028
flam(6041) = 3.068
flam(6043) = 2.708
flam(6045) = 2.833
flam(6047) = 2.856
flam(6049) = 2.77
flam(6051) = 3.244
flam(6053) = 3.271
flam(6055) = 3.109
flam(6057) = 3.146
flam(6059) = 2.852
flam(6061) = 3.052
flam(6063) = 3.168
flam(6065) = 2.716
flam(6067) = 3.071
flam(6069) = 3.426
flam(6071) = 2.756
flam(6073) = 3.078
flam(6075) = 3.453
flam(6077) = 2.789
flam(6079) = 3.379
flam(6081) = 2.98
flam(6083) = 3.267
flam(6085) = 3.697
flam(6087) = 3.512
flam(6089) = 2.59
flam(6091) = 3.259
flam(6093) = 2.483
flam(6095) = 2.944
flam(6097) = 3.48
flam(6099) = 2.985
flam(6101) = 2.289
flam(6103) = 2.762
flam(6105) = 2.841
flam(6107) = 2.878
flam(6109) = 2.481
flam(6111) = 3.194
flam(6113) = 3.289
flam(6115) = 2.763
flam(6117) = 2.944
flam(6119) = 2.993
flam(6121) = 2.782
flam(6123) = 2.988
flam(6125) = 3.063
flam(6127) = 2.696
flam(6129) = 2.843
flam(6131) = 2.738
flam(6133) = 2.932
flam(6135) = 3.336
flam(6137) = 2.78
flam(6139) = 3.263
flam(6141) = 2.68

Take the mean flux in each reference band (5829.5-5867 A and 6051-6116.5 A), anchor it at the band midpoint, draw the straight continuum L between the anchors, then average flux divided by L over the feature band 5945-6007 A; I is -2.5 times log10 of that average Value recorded 0.07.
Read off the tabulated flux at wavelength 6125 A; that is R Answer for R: 3.063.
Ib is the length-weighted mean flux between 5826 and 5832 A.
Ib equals 3.17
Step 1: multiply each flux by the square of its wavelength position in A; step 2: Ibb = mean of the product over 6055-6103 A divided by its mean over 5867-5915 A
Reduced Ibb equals 1.2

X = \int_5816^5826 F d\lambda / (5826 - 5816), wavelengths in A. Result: 2.75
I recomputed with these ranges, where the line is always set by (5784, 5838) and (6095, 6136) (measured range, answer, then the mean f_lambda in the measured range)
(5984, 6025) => 0.076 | 2.71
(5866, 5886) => 0.041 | 2.79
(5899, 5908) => -0.069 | 3.09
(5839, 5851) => -0.030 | 2.98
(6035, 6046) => -0.010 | 2.94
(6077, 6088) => -0.140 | 3.31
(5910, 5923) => 0.076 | 2.7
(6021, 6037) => 0.044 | 2.79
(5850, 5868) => -0.058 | 3.06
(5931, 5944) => 0.050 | 2.77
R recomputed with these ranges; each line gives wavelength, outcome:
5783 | 2.698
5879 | 3.224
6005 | 2.537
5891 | 2.595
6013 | 2.711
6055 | 3.109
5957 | 3.429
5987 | 2.699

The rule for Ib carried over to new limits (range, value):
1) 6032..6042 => 2.98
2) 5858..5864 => 2.96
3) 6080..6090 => 3.21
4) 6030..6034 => 2.81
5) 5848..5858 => 3.12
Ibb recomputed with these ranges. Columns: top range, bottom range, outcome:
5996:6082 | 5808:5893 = 1.06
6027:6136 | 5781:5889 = 1.12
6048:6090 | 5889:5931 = 1.18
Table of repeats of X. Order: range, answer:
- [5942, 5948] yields 2.8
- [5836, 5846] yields 3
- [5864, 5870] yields 3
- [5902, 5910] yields 2.95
